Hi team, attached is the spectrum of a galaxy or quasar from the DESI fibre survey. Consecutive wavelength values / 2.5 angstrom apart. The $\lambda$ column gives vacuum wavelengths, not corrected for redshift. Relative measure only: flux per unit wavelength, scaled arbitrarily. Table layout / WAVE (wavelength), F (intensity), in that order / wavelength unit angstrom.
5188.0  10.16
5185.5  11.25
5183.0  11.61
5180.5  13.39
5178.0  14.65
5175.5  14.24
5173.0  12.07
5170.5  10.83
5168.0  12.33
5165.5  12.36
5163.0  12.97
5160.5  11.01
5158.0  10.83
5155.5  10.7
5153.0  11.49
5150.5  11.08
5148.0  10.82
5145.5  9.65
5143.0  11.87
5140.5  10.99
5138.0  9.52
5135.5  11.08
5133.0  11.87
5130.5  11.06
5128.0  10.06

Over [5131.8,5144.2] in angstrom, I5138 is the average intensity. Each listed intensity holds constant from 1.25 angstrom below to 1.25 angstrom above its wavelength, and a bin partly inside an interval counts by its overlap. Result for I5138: 11.1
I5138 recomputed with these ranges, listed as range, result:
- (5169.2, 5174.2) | 11.5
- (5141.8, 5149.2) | 10.8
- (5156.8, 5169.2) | 11.9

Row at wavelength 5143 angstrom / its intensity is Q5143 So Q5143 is 11.87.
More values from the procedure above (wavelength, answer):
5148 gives 10.82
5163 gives 12.97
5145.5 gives 9.65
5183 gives 11.61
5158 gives 10.83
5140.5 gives 10.99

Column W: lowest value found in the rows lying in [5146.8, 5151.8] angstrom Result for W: 10.82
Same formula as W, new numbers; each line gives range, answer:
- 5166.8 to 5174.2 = 10.83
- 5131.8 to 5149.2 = 9.52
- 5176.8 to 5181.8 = 13.39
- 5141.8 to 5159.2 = 9.65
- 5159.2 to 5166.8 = 11.01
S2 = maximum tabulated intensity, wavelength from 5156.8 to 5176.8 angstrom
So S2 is 14.24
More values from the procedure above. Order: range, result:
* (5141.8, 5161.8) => 11.87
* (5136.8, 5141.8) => 10.99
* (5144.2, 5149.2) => 10.82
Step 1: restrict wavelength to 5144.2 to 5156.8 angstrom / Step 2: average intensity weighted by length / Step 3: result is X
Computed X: 10.8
